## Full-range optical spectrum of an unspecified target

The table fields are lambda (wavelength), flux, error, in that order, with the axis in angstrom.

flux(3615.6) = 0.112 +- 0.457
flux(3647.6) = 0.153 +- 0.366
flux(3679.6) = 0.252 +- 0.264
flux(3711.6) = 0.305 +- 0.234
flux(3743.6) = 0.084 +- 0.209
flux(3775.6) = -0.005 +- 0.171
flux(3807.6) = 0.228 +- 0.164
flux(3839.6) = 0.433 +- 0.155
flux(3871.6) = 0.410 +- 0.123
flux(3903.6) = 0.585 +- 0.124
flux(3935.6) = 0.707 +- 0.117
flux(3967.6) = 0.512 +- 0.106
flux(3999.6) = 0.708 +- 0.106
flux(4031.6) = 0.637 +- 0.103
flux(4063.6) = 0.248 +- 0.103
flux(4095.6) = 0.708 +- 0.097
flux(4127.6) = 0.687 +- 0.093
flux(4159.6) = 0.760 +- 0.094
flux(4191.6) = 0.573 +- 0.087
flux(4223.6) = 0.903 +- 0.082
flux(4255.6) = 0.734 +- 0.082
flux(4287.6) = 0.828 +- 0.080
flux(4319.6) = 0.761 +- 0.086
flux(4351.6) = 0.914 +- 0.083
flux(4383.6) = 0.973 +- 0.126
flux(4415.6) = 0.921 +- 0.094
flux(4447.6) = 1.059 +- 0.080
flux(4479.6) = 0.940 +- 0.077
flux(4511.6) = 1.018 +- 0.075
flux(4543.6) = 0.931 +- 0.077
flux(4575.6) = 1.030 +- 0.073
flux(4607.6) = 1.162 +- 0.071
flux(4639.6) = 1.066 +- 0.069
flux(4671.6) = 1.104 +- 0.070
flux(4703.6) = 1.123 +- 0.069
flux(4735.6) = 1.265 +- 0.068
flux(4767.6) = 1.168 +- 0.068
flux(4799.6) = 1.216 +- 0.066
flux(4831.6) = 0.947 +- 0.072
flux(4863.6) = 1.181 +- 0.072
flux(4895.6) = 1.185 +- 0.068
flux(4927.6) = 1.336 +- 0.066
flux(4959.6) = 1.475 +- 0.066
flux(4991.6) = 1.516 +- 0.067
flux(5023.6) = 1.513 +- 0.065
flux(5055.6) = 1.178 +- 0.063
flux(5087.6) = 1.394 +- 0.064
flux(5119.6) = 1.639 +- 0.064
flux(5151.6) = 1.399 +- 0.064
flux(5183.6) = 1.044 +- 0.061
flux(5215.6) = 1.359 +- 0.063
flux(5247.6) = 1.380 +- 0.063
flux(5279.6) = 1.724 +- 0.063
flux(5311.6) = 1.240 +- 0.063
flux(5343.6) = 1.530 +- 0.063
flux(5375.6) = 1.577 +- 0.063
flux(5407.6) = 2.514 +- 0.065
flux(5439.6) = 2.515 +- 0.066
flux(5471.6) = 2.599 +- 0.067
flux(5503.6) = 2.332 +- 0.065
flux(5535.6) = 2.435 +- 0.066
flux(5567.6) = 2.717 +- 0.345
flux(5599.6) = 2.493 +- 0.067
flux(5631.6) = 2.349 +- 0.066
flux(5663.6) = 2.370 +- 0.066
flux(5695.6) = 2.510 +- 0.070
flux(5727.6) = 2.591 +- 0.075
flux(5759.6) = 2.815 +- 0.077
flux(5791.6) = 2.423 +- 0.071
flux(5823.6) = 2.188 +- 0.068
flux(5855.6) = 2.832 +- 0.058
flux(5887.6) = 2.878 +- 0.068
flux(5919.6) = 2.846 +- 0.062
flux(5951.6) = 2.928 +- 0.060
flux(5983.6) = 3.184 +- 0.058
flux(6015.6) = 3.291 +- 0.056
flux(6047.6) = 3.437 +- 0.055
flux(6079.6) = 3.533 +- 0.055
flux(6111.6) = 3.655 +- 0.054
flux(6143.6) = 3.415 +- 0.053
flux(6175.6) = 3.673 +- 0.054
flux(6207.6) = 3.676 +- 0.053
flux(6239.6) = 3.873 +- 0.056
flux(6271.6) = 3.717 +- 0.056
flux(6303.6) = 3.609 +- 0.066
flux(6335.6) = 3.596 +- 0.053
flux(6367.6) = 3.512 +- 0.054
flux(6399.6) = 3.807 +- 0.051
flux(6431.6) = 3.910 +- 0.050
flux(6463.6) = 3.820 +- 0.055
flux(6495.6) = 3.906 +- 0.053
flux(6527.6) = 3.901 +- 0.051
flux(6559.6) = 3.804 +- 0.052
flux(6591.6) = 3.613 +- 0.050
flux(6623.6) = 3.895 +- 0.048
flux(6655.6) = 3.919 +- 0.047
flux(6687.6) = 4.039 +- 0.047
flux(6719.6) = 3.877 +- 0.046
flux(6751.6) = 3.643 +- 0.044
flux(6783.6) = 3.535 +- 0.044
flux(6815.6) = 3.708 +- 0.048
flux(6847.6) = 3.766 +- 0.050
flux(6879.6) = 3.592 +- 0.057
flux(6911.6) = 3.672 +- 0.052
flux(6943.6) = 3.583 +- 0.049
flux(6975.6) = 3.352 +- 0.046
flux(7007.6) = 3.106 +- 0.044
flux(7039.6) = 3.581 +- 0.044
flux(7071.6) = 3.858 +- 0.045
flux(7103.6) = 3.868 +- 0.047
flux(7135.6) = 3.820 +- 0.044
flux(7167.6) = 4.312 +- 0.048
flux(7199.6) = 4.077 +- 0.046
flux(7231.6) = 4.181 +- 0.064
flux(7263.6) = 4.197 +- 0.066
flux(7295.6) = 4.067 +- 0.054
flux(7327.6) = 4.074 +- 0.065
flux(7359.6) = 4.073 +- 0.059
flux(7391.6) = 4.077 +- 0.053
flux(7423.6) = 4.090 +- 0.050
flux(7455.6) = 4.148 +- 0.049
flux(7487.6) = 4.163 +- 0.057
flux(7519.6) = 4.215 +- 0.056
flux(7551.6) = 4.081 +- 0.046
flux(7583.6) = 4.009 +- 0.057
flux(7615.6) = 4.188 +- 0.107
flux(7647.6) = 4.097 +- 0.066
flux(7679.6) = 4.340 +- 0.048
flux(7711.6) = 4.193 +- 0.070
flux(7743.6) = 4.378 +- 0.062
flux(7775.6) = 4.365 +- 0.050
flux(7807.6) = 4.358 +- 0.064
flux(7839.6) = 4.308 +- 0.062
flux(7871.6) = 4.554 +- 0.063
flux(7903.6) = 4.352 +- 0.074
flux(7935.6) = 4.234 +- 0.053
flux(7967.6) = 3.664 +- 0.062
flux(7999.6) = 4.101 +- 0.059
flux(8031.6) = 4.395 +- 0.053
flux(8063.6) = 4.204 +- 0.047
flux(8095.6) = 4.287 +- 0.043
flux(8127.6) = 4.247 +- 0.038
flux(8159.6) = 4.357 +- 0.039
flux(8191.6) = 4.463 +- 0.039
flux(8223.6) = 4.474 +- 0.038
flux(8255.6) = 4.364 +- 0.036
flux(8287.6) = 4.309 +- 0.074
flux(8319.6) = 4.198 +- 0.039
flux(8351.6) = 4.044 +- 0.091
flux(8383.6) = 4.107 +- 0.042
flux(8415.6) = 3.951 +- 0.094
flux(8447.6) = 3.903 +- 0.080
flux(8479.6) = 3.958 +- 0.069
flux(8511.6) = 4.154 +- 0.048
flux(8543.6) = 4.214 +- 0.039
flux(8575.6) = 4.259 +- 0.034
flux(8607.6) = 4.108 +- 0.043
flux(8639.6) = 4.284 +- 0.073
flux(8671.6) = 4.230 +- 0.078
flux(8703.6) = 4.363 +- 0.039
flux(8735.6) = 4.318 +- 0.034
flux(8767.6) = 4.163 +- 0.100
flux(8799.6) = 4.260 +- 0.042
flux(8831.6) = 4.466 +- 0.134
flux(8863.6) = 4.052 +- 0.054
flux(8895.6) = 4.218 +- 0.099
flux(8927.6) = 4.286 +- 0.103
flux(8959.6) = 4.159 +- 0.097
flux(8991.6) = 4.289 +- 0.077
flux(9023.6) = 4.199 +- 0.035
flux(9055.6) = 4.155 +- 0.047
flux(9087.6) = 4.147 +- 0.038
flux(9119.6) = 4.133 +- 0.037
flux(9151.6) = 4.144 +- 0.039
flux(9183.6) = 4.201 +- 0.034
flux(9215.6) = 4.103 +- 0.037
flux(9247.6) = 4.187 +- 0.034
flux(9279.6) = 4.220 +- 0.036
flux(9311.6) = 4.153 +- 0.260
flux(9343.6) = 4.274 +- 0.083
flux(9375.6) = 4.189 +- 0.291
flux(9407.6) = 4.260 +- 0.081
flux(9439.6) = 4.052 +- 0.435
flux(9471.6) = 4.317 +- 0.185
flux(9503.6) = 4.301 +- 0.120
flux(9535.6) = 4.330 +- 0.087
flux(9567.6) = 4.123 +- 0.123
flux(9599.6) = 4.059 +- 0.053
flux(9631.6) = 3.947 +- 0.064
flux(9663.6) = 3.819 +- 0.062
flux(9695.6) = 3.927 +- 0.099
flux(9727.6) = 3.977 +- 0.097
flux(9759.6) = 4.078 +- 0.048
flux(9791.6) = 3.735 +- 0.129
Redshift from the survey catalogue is 0.352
